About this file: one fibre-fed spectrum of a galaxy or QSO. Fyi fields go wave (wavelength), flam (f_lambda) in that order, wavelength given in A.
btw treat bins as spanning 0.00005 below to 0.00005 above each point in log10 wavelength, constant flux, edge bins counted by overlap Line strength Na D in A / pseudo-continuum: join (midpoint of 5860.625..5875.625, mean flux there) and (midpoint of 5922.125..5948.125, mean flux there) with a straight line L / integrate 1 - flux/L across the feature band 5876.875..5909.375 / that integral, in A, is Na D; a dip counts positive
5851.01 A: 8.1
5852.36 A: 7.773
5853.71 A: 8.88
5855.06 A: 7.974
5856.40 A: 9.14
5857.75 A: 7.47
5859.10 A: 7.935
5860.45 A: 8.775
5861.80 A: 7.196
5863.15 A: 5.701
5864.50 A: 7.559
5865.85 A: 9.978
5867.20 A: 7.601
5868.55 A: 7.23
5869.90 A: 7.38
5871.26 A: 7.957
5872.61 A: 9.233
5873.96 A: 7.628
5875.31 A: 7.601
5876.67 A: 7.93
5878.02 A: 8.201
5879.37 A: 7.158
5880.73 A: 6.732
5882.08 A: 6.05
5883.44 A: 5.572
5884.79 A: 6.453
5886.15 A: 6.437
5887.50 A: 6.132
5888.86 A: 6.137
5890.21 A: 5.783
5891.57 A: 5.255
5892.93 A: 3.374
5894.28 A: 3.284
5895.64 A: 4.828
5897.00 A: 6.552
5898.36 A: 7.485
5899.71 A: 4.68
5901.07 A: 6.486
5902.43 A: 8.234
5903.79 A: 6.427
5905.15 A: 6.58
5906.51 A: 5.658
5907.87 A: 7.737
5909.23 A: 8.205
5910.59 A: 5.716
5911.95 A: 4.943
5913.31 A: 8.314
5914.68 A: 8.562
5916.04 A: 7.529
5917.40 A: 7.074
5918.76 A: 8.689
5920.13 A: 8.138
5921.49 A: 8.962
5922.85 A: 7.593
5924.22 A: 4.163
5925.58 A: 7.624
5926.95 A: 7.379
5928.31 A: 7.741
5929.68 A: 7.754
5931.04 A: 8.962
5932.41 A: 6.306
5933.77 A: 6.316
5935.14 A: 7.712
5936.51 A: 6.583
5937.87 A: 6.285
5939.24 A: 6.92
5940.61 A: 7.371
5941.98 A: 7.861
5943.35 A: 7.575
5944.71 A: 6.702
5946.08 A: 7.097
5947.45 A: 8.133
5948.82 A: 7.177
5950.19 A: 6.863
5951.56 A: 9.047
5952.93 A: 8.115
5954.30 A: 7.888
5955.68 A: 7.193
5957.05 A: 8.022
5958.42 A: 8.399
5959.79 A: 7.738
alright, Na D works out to 5.7 A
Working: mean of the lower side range 7.77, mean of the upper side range 7.17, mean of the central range 6.22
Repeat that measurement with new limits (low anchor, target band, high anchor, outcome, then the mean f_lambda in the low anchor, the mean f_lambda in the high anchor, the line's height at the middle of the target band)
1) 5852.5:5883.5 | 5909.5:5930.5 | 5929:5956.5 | 0.3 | 7.73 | 7.4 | 7.5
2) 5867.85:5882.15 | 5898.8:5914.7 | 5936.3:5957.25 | 1.7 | 7.62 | 7.43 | 7.54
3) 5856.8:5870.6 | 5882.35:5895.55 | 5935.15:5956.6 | 3.9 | 7.71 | 7.4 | 7.61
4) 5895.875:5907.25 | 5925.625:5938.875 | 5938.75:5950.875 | -0.3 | 6.45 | 7.31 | 7.06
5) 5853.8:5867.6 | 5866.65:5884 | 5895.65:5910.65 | 0.3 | 7.98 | 6.66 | 7.53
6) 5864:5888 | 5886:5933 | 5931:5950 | 3.5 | 7.39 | 7.15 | 7.26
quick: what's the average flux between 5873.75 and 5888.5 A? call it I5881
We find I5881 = 6.86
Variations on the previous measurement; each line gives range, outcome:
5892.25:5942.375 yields 6.86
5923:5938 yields 7.03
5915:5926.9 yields 7.5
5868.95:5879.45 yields 7.91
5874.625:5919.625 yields 6.55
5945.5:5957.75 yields 7.73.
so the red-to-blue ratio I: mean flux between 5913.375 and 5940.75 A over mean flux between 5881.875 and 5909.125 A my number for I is 1.23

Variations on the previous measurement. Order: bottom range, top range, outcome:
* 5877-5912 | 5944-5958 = 1.23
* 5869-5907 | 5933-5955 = 1.13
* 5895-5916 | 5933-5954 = 1.09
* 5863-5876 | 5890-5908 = 0.74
